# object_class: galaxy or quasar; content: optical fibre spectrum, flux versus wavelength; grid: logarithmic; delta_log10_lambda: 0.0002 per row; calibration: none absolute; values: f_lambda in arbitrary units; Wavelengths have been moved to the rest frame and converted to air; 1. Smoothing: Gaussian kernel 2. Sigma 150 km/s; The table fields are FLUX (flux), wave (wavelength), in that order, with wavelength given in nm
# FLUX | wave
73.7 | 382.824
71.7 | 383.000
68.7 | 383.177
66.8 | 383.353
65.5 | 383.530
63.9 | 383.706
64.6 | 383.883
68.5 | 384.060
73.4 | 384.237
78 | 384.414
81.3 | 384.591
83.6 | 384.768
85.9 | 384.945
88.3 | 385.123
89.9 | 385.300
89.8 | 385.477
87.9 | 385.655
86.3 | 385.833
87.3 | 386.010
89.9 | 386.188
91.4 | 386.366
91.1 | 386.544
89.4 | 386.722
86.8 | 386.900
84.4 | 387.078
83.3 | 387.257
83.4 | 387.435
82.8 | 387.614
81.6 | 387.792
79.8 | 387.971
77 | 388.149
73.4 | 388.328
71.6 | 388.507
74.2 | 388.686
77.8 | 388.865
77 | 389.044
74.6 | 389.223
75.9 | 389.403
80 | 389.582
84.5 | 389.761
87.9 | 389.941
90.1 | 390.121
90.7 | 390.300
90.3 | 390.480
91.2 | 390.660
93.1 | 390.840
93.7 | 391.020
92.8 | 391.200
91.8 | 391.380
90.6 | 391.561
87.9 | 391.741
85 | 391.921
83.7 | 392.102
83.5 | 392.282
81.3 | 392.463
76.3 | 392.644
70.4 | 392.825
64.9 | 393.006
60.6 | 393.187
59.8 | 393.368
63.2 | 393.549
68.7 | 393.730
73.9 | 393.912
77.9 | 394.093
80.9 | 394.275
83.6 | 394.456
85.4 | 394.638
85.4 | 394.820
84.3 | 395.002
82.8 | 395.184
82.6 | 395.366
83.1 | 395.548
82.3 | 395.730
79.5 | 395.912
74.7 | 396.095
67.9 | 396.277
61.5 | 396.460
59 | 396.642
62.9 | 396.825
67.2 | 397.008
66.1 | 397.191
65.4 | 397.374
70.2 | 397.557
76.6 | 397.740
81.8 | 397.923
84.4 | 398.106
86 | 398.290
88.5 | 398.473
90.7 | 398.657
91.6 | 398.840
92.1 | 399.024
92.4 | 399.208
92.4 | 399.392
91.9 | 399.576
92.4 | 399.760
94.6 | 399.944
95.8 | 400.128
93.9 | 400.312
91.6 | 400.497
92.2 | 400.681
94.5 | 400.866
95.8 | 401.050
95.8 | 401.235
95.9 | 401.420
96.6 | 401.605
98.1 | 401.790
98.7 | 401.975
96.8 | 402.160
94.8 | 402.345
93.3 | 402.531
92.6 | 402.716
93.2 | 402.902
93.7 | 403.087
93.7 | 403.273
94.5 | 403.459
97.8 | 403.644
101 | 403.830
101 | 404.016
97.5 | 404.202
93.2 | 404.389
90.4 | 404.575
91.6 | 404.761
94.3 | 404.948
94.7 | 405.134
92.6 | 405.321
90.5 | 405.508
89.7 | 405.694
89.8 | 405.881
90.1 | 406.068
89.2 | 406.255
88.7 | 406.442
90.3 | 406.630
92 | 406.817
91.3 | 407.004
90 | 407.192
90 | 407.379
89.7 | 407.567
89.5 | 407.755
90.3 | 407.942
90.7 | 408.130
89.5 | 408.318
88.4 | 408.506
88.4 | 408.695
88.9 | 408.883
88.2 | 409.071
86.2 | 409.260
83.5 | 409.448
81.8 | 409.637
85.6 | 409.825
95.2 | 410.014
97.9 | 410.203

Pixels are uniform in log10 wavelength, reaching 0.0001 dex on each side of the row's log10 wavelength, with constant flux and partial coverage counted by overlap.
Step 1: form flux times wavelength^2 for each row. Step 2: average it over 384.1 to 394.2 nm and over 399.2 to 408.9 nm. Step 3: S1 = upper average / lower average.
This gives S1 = 1.22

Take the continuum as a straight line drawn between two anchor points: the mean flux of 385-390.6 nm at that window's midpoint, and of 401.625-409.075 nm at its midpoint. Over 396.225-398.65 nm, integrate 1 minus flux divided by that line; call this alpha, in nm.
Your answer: 0.43 nm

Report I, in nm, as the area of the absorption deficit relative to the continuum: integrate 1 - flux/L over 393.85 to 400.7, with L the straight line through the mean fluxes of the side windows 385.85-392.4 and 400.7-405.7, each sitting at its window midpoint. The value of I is 0.68 nm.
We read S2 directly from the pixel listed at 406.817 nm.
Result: 92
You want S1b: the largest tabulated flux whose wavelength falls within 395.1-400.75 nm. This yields 95.8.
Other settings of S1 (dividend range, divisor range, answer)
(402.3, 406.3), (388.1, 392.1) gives 1.19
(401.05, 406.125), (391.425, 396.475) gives 1.28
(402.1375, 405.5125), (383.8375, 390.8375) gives 1.24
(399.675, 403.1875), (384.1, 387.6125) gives 1.20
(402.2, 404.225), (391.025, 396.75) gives 1.29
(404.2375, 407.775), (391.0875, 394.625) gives 1.25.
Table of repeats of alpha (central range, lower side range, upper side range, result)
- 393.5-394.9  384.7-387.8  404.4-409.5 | 0.17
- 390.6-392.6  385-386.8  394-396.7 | -0.14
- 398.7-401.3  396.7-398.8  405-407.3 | -0.42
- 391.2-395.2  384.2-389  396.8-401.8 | 0.32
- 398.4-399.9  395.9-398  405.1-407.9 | -0.36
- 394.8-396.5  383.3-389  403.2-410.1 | 0.14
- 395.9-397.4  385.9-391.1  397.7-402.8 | 0.39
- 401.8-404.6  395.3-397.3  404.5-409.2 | -0.40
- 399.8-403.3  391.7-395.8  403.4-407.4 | -0.28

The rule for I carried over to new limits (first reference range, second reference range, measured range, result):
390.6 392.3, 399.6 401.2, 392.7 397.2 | 0.89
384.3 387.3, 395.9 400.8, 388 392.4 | 0.05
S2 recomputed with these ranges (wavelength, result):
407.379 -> 90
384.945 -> 85.9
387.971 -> 79.8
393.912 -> 73.9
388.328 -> 73.4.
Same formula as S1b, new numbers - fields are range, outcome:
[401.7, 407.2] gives 101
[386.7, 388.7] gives 89.4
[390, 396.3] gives 93.7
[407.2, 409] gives 90.7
